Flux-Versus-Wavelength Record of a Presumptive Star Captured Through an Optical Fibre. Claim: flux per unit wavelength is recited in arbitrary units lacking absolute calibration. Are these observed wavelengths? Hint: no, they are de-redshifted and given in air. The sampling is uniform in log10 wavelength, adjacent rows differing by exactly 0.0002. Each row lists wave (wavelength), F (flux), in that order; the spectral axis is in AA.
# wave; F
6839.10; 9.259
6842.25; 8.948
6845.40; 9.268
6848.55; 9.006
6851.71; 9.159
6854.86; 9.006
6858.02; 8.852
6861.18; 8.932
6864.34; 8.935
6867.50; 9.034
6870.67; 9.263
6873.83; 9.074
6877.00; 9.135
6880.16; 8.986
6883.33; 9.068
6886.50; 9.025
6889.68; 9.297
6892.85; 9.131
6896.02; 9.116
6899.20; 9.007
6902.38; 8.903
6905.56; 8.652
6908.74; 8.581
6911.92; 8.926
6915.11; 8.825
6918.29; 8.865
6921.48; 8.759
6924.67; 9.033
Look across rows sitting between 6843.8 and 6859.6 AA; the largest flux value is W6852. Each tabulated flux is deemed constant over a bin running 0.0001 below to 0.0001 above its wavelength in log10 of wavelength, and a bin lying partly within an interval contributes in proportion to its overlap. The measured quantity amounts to 9.268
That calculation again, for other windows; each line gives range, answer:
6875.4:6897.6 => 9.297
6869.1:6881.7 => 9.263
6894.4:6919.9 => 9.116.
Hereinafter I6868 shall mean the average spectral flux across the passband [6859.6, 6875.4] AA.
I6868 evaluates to 9.05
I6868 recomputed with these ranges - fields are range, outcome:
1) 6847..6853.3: 9.08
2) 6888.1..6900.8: 9.14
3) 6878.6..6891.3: 9.09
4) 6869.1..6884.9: 9.11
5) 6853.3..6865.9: 8.93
